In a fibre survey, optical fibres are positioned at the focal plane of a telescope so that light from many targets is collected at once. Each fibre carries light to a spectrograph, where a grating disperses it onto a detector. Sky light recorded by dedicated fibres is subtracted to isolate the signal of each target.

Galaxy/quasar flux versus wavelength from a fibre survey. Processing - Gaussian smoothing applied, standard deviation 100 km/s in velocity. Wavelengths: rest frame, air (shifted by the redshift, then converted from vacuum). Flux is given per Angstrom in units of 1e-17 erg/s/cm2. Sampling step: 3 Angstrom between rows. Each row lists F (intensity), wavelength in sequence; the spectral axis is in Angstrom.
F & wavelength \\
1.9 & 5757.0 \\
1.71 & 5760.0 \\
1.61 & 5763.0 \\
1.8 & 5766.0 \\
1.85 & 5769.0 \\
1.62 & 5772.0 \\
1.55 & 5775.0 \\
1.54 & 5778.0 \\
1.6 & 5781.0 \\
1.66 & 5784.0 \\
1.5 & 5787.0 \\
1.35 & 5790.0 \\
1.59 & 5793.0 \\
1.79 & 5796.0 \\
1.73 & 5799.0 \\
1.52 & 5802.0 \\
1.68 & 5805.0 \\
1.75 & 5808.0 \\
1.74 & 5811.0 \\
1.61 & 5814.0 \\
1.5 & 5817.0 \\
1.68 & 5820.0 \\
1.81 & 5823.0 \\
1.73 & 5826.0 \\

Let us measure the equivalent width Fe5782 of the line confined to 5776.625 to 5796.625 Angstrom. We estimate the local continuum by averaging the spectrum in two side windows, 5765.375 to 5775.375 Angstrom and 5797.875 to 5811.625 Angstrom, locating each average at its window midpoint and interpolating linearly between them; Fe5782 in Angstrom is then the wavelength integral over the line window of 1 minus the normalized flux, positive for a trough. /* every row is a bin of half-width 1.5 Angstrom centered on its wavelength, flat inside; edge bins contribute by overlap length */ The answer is 1.5 Angstrom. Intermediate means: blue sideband 1.71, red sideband 1.68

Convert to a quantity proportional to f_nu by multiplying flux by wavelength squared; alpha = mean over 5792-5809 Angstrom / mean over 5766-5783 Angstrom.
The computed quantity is 1.03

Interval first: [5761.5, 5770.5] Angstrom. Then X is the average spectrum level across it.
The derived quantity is 1.75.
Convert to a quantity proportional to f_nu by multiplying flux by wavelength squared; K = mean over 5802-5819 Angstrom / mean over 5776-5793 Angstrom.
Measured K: 1.08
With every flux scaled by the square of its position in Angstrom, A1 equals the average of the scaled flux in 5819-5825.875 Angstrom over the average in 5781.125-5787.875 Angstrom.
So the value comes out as 1.11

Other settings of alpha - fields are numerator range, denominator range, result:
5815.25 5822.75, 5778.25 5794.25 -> 1.07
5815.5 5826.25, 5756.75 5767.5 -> 0.98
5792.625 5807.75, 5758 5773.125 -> 0.98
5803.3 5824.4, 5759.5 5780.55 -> 1.03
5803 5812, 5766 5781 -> 1.05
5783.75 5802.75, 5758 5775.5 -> 0.94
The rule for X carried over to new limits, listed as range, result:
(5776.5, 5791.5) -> 1.53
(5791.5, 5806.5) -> 1.66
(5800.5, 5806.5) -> 1.6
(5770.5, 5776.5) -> 1.59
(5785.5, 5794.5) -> 1.48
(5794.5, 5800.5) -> 1.76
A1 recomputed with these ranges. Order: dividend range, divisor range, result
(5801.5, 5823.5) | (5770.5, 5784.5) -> 1.06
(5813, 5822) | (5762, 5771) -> 0.93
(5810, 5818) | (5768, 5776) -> 0.98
